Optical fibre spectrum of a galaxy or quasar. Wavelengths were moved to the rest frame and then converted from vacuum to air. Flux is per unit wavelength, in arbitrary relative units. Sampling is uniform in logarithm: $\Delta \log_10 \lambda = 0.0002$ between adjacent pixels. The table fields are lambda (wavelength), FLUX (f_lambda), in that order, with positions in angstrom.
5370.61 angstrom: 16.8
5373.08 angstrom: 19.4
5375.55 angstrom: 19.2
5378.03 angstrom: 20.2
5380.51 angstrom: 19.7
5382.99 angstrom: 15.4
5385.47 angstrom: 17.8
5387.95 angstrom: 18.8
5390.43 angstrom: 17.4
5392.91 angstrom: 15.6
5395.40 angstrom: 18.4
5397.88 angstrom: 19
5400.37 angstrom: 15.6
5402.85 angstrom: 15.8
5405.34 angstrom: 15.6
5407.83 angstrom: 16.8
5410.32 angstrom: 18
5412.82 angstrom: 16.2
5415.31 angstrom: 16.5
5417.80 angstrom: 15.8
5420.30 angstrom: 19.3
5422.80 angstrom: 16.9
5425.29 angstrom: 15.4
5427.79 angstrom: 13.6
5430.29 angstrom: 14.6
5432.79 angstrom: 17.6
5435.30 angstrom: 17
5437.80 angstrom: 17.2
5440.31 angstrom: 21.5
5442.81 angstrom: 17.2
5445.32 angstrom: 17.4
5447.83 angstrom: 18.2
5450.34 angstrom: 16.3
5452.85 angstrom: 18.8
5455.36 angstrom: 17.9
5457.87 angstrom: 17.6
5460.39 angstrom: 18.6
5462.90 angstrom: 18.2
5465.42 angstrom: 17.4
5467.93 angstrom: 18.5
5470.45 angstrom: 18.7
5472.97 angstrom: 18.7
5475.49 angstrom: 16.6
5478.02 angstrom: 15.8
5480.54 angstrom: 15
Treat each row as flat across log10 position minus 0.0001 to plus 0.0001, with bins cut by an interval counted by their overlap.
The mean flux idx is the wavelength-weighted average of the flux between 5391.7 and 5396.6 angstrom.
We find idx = 17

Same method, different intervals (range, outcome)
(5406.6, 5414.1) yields 17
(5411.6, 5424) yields 16.9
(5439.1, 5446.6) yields 18.7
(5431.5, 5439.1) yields 17.3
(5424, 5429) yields 14.6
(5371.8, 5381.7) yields 19.6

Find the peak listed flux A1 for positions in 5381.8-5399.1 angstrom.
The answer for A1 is 19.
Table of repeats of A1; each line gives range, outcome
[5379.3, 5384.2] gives 19.7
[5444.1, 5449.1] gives 18.2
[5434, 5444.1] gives 21.5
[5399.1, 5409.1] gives 16.8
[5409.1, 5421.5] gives 19.3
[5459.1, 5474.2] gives 18.7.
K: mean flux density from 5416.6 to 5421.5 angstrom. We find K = 17.5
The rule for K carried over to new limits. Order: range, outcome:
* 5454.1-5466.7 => 18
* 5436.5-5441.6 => 19.3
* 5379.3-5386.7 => 17.6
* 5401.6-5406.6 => 15.7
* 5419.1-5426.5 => 17.2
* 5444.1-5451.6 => 17.3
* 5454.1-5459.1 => 17.8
